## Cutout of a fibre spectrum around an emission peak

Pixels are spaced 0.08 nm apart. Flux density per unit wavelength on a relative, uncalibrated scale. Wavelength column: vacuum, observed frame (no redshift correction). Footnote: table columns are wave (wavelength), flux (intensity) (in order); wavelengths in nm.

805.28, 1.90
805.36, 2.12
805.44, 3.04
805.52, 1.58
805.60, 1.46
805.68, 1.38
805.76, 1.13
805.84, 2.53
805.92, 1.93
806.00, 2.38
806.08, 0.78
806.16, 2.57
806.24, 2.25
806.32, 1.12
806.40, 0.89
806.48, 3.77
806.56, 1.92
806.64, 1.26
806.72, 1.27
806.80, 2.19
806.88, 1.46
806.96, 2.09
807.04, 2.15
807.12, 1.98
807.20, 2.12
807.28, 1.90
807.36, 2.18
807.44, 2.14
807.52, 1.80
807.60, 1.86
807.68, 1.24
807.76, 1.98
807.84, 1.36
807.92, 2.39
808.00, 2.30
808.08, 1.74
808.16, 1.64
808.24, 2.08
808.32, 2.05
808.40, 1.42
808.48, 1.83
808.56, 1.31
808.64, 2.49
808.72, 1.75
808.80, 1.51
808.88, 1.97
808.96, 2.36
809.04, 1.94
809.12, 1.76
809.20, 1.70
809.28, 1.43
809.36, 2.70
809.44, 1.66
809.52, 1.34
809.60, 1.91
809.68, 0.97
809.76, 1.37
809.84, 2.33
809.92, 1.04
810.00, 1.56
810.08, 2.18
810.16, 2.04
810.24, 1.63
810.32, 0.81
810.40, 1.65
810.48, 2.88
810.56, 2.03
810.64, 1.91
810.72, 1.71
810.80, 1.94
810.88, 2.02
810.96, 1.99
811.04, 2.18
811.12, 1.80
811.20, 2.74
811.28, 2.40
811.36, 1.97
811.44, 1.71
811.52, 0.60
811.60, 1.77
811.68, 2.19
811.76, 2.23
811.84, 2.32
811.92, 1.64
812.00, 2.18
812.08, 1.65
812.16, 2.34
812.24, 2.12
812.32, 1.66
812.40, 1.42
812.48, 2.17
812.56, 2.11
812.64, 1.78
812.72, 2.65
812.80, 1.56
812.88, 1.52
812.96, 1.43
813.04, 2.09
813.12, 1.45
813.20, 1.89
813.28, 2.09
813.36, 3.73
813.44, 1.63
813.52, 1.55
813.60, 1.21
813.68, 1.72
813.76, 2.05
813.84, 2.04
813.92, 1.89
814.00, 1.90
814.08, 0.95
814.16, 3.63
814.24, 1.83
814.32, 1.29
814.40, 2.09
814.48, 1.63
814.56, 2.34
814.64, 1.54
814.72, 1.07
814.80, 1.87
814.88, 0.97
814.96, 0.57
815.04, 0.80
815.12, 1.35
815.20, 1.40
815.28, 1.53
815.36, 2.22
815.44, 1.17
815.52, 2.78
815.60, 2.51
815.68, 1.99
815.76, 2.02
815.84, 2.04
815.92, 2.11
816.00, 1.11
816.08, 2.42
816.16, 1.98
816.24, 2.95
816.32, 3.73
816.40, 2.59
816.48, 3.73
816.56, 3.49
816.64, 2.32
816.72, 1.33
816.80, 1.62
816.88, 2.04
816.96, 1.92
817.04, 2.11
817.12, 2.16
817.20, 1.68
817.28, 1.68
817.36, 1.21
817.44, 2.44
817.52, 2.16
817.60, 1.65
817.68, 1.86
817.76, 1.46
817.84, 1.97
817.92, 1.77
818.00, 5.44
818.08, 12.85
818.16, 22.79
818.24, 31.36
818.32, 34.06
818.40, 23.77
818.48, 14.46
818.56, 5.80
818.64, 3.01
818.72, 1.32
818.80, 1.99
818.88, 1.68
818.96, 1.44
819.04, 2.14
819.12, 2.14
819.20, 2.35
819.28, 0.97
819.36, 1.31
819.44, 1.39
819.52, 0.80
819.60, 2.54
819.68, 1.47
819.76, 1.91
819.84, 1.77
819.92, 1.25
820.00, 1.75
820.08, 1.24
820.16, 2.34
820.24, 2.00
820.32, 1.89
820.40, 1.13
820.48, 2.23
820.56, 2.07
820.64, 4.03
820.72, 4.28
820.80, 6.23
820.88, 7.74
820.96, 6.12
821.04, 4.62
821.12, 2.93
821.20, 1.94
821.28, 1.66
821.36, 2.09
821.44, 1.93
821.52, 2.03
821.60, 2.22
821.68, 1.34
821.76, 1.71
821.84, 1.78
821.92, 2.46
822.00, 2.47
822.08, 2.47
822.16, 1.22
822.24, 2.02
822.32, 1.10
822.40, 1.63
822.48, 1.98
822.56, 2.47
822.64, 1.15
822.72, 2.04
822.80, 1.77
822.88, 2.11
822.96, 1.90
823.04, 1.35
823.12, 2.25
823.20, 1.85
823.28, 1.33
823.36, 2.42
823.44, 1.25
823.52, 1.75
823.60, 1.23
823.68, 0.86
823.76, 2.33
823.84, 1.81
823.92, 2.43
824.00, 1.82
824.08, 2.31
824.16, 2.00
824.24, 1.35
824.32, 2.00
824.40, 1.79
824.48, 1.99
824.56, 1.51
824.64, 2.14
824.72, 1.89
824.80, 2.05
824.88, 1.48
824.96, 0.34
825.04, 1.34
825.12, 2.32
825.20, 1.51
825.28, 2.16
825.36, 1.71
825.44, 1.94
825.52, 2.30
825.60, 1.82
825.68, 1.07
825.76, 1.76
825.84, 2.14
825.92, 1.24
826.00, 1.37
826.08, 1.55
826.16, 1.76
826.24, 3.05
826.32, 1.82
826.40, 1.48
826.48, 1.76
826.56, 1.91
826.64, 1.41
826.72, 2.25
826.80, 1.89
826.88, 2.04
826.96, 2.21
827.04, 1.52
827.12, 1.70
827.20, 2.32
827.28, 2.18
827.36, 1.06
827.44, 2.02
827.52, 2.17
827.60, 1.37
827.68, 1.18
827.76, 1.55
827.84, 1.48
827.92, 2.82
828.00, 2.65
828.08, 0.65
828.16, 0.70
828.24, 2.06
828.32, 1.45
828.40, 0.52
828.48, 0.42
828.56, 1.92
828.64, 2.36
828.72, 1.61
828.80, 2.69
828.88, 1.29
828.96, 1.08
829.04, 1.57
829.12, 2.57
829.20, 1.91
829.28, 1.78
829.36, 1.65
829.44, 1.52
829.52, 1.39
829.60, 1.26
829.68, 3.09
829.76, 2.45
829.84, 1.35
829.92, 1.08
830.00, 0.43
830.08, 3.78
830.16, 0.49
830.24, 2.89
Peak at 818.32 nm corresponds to Halpha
